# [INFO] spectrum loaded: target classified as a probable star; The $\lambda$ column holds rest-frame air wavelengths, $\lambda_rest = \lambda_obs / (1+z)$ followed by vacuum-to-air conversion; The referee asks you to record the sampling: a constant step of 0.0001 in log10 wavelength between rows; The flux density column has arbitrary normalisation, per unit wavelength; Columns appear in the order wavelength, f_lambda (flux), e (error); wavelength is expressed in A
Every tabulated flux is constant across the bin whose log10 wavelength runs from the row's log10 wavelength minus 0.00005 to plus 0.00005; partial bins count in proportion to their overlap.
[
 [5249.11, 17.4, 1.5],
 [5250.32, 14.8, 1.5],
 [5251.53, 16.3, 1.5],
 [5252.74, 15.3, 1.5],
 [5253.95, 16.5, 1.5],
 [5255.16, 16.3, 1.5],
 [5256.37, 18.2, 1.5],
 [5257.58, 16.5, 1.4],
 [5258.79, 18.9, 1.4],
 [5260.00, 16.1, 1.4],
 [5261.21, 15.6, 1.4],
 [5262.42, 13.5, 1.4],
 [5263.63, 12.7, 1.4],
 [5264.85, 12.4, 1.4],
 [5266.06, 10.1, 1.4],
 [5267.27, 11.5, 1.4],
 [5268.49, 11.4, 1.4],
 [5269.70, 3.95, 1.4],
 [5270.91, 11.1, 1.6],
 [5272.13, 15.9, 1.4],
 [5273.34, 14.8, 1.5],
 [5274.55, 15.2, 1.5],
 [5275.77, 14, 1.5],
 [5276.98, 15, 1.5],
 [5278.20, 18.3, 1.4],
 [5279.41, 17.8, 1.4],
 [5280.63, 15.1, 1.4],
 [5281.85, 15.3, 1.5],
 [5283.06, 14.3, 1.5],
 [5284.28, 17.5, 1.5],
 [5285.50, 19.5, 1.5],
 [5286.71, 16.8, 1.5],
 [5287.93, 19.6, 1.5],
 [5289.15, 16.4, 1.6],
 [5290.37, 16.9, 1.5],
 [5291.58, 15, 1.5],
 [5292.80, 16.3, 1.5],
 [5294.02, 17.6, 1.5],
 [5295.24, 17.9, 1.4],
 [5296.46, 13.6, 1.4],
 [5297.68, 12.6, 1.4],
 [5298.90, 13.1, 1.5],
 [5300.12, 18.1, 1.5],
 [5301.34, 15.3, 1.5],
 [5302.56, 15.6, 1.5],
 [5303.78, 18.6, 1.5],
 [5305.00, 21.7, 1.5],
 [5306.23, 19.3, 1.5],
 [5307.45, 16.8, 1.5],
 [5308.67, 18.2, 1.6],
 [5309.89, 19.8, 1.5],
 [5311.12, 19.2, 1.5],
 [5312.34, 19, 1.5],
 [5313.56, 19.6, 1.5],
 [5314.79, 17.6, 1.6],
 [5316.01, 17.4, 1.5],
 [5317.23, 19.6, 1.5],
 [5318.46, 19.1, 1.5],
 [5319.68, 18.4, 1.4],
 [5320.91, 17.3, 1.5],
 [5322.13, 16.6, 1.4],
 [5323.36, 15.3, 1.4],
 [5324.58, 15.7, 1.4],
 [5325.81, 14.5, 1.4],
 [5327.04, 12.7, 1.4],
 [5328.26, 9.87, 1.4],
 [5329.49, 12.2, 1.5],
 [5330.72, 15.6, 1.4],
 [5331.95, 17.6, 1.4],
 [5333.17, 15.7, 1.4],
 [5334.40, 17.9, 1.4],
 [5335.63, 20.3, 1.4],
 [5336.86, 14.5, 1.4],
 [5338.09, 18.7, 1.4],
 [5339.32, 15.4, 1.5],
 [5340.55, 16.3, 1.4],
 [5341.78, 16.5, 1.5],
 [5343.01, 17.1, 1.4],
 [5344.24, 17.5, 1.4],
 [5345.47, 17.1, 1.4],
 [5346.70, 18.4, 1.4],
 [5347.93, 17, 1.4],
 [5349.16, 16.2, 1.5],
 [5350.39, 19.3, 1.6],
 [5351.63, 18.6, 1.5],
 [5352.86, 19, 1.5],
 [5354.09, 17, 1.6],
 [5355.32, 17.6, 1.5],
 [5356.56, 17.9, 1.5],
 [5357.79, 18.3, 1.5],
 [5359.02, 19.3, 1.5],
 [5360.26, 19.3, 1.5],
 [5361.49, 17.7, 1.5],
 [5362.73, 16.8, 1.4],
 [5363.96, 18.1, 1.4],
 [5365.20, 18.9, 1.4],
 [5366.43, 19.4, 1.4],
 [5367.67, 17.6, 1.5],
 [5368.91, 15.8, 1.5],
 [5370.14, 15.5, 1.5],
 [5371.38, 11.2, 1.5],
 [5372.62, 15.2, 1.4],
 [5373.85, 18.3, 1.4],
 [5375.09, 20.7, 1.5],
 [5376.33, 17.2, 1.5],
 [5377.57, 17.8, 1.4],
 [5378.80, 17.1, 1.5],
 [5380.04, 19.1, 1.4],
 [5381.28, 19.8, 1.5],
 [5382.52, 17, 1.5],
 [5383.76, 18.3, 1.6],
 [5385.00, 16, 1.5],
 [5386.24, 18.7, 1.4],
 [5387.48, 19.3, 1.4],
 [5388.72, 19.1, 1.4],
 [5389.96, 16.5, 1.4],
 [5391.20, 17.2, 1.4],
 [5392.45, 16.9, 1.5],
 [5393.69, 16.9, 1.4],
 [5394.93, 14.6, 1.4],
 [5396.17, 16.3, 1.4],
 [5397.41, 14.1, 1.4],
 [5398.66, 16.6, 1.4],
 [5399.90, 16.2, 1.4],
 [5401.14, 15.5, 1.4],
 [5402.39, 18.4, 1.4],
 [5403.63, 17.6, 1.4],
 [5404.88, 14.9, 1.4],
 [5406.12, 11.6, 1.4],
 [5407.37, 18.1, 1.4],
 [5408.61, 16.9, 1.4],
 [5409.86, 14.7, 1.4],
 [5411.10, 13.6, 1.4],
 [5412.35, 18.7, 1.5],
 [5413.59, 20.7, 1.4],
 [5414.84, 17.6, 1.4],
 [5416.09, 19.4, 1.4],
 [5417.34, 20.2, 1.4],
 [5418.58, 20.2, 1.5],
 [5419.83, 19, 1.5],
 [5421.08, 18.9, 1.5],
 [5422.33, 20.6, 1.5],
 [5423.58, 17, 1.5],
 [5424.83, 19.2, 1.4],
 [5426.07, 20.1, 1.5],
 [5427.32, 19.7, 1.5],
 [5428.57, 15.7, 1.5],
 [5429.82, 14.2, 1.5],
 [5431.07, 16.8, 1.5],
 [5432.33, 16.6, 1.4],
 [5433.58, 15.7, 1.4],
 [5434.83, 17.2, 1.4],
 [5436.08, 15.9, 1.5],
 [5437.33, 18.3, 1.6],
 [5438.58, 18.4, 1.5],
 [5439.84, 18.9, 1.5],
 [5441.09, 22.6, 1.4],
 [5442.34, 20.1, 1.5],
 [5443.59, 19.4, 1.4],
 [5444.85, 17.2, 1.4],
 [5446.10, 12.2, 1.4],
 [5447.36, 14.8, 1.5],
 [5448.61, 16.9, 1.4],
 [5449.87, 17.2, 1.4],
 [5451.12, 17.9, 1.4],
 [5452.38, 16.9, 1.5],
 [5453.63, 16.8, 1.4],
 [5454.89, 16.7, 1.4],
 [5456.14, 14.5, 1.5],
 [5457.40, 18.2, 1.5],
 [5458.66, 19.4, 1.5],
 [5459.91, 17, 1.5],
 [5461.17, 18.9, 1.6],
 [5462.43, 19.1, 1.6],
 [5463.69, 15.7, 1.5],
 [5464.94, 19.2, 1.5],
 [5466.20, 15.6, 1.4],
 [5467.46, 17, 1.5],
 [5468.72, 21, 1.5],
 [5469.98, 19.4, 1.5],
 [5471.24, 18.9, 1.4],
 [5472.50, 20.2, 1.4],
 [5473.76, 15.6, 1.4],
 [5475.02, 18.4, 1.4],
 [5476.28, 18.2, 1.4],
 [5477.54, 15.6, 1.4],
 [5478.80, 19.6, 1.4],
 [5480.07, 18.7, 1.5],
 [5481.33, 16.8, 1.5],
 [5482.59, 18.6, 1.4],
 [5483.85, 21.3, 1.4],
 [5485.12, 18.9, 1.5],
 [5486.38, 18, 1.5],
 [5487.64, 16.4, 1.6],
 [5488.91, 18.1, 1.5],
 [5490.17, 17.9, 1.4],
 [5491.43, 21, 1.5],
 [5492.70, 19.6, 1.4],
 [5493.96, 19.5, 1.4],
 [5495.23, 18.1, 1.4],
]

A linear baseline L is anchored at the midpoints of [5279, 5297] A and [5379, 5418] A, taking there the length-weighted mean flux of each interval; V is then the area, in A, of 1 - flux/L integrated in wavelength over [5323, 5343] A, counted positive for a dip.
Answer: 1.5 A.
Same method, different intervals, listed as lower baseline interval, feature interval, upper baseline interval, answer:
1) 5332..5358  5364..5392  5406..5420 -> 0.1 A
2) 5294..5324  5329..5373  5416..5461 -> 1.1 A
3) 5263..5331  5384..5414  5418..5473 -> 1.0 A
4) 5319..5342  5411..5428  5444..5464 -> -2.5 A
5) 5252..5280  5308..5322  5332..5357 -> -2.0 A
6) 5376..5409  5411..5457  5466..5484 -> -0.4 A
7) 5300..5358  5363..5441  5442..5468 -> -1.0 A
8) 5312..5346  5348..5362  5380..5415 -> -1.2 A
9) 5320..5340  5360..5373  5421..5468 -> -0.5 A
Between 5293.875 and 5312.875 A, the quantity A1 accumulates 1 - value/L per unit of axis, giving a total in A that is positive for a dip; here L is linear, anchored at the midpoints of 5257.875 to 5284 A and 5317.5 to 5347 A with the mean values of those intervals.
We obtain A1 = -2.53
